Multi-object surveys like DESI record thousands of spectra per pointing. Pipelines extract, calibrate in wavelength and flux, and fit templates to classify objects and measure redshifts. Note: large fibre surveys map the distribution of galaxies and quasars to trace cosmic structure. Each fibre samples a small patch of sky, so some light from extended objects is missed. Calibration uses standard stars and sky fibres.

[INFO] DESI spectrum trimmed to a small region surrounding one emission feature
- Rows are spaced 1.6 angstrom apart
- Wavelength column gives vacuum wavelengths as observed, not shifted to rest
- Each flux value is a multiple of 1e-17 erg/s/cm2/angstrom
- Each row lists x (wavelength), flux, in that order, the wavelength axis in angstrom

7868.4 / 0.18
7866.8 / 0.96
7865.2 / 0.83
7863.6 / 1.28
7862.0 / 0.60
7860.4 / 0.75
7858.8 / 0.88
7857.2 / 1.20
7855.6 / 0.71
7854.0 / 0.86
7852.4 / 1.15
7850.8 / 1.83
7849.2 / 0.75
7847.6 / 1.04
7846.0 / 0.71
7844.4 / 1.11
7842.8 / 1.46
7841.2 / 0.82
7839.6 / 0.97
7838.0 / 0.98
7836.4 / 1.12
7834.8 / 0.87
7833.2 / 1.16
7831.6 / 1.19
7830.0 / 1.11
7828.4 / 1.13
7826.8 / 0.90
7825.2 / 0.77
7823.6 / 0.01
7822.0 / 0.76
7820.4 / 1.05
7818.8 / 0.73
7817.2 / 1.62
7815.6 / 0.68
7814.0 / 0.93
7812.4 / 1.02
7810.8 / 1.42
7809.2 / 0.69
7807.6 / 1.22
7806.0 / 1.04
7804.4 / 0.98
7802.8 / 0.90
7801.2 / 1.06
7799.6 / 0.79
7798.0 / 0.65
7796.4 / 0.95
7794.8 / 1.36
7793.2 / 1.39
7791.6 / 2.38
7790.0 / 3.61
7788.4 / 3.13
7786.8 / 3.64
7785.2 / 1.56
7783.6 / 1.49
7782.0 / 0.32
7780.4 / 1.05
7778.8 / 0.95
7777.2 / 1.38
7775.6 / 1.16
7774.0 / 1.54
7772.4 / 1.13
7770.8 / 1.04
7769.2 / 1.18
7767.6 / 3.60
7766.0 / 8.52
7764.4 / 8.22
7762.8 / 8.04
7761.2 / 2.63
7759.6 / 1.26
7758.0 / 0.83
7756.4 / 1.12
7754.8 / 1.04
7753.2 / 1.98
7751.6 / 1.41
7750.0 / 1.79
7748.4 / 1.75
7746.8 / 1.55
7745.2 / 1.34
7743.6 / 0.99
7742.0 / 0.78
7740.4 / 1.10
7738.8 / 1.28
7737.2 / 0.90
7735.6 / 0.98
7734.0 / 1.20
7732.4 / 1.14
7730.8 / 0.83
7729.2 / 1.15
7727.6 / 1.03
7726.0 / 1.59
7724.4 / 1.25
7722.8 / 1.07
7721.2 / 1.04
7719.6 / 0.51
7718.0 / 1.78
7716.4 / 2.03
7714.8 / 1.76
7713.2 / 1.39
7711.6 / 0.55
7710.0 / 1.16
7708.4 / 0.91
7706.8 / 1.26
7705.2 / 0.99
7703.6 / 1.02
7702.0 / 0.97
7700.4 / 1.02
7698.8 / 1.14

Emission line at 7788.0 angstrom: [N II] 6583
